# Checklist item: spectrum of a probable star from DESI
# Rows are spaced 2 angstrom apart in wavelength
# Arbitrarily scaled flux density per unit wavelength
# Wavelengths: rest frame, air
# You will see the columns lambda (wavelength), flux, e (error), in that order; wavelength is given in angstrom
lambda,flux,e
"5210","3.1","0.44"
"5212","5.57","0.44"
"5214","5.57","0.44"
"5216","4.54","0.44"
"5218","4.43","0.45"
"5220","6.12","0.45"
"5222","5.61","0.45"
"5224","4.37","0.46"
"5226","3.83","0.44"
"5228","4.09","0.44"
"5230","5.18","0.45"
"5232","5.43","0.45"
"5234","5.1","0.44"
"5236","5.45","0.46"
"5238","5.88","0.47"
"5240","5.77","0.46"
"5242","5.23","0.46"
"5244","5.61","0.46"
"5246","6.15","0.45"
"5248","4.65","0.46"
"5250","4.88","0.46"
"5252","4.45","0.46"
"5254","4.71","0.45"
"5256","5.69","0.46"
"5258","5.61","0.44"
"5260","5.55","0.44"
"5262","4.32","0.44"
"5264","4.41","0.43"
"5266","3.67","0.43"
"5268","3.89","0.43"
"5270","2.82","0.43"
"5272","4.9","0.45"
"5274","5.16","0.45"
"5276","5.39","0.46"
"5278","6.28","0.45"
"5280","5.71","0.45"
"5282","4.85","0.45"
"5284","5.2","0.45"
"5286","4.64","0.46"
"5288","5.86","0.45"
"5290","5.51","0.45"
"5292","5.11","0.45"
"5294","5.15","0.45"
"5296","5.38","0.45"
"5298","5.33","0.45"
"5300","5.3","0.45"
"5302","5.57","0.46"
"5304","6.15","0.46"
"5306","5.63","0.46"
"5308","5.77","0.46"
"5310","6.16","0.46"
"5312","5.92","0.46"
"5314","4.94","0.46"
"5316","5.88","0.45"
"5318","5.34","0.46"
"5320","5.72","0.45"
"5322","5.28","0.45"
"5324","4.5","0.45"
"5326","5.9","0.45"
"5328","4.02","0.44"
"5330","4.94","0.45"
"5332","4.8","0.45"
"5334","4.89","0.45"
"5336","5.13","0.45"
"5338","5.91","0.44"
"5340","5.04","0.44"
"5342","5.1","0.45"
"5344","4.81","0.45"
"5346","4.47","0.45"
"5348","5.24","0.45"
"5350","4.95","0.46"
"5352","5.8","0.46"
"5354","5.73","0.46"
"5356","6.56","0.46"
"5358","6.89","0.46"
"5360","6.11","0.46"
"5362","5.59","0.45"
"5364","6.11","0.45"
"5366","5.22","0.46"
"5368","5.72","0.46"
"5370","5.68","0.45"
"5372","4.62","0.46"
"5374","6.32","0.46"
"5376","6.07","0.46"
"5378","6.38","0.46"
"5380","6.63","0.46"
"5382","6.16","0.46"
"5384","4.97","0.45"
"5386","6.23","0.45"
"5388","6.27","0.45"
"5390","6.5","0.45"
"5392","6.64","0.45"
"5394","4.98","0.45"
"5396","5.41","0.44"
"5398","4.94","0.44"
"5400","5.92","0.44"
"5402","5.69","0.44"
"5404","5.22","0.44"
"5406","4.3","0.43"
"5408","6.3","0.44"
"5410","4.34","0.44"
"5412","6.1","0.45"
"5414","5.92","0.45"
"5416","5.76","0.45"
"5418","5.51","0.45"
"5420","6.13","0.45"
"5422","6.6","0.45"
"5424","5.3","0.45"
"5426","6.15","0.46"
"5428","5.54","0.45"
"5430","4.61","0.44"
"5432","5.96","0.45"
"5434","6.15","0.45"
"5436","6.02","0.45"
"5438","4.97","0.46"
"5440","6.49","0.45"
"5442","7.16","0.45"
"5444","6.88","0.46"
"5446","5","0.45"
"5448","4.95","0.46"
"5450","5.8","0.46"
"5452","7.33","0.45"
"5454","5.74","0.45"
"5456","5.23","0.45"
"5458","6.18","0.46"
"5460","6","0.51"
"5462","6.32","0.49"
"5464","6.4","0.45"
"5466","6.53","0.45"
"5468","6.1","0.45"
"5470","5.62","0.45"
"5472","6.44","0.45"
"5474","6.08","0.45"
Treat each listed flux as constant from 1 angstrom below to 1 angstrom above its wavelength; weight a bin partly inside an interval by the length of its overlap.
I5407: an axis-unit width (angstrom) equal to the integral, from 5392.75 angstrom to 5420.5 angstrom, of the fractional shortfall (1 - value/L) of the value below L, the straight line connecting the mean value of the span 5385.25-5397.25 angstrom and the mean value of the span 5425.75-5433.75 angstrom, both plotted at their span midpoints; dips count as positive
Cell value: 1.6 angstrom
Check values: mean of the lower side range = 5.98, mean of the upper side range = 5.56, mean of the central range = 5.46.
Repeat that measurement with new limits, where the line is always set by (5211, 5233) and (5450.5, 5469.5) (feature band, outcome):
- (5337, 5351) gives 1.29 angstrom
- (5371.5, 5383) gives -0.66 angstrom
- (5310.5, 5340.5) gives 1.44 angstrom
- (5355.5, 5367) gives -0.77 angstrom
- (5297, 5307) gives -0.40 angstrom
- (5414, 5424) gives 0.08 angstrom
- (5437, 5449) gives 0.36 angstrom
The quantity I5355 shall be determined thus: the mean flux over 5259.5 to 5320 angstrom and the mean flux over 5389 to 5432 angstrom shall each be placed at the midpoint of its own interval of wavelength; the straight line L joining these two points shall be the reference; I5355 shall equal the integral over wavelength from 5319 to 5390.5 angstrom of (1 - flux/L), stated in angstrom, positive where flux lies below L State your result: -1.7 angstrom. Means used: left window 5.2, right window 5.62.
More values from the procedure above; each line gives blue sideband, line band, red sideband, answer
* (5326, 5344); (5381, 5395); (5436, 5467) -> -1.2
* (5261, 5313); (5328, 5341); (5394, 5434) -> 0.7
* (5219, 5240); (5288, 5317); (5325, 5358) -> -2.0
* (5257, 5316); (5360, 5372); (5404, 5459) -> -0.2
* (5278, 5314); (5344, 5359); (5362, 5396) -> 0.4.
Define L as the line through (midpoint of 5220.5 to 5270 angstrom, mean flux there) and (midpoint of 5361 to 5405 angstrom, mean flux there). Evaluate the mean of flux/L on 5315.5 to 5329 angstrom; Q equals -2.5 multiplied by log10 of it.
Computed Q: 0.04 mag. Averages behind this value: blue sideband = 4.95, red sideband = 5.79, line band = 5.21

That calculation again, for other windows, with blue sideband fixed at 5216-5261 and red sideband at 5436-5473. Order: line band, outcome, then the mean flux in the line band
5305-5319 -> -0.04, 5.66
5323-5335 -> 0.15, 4.84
